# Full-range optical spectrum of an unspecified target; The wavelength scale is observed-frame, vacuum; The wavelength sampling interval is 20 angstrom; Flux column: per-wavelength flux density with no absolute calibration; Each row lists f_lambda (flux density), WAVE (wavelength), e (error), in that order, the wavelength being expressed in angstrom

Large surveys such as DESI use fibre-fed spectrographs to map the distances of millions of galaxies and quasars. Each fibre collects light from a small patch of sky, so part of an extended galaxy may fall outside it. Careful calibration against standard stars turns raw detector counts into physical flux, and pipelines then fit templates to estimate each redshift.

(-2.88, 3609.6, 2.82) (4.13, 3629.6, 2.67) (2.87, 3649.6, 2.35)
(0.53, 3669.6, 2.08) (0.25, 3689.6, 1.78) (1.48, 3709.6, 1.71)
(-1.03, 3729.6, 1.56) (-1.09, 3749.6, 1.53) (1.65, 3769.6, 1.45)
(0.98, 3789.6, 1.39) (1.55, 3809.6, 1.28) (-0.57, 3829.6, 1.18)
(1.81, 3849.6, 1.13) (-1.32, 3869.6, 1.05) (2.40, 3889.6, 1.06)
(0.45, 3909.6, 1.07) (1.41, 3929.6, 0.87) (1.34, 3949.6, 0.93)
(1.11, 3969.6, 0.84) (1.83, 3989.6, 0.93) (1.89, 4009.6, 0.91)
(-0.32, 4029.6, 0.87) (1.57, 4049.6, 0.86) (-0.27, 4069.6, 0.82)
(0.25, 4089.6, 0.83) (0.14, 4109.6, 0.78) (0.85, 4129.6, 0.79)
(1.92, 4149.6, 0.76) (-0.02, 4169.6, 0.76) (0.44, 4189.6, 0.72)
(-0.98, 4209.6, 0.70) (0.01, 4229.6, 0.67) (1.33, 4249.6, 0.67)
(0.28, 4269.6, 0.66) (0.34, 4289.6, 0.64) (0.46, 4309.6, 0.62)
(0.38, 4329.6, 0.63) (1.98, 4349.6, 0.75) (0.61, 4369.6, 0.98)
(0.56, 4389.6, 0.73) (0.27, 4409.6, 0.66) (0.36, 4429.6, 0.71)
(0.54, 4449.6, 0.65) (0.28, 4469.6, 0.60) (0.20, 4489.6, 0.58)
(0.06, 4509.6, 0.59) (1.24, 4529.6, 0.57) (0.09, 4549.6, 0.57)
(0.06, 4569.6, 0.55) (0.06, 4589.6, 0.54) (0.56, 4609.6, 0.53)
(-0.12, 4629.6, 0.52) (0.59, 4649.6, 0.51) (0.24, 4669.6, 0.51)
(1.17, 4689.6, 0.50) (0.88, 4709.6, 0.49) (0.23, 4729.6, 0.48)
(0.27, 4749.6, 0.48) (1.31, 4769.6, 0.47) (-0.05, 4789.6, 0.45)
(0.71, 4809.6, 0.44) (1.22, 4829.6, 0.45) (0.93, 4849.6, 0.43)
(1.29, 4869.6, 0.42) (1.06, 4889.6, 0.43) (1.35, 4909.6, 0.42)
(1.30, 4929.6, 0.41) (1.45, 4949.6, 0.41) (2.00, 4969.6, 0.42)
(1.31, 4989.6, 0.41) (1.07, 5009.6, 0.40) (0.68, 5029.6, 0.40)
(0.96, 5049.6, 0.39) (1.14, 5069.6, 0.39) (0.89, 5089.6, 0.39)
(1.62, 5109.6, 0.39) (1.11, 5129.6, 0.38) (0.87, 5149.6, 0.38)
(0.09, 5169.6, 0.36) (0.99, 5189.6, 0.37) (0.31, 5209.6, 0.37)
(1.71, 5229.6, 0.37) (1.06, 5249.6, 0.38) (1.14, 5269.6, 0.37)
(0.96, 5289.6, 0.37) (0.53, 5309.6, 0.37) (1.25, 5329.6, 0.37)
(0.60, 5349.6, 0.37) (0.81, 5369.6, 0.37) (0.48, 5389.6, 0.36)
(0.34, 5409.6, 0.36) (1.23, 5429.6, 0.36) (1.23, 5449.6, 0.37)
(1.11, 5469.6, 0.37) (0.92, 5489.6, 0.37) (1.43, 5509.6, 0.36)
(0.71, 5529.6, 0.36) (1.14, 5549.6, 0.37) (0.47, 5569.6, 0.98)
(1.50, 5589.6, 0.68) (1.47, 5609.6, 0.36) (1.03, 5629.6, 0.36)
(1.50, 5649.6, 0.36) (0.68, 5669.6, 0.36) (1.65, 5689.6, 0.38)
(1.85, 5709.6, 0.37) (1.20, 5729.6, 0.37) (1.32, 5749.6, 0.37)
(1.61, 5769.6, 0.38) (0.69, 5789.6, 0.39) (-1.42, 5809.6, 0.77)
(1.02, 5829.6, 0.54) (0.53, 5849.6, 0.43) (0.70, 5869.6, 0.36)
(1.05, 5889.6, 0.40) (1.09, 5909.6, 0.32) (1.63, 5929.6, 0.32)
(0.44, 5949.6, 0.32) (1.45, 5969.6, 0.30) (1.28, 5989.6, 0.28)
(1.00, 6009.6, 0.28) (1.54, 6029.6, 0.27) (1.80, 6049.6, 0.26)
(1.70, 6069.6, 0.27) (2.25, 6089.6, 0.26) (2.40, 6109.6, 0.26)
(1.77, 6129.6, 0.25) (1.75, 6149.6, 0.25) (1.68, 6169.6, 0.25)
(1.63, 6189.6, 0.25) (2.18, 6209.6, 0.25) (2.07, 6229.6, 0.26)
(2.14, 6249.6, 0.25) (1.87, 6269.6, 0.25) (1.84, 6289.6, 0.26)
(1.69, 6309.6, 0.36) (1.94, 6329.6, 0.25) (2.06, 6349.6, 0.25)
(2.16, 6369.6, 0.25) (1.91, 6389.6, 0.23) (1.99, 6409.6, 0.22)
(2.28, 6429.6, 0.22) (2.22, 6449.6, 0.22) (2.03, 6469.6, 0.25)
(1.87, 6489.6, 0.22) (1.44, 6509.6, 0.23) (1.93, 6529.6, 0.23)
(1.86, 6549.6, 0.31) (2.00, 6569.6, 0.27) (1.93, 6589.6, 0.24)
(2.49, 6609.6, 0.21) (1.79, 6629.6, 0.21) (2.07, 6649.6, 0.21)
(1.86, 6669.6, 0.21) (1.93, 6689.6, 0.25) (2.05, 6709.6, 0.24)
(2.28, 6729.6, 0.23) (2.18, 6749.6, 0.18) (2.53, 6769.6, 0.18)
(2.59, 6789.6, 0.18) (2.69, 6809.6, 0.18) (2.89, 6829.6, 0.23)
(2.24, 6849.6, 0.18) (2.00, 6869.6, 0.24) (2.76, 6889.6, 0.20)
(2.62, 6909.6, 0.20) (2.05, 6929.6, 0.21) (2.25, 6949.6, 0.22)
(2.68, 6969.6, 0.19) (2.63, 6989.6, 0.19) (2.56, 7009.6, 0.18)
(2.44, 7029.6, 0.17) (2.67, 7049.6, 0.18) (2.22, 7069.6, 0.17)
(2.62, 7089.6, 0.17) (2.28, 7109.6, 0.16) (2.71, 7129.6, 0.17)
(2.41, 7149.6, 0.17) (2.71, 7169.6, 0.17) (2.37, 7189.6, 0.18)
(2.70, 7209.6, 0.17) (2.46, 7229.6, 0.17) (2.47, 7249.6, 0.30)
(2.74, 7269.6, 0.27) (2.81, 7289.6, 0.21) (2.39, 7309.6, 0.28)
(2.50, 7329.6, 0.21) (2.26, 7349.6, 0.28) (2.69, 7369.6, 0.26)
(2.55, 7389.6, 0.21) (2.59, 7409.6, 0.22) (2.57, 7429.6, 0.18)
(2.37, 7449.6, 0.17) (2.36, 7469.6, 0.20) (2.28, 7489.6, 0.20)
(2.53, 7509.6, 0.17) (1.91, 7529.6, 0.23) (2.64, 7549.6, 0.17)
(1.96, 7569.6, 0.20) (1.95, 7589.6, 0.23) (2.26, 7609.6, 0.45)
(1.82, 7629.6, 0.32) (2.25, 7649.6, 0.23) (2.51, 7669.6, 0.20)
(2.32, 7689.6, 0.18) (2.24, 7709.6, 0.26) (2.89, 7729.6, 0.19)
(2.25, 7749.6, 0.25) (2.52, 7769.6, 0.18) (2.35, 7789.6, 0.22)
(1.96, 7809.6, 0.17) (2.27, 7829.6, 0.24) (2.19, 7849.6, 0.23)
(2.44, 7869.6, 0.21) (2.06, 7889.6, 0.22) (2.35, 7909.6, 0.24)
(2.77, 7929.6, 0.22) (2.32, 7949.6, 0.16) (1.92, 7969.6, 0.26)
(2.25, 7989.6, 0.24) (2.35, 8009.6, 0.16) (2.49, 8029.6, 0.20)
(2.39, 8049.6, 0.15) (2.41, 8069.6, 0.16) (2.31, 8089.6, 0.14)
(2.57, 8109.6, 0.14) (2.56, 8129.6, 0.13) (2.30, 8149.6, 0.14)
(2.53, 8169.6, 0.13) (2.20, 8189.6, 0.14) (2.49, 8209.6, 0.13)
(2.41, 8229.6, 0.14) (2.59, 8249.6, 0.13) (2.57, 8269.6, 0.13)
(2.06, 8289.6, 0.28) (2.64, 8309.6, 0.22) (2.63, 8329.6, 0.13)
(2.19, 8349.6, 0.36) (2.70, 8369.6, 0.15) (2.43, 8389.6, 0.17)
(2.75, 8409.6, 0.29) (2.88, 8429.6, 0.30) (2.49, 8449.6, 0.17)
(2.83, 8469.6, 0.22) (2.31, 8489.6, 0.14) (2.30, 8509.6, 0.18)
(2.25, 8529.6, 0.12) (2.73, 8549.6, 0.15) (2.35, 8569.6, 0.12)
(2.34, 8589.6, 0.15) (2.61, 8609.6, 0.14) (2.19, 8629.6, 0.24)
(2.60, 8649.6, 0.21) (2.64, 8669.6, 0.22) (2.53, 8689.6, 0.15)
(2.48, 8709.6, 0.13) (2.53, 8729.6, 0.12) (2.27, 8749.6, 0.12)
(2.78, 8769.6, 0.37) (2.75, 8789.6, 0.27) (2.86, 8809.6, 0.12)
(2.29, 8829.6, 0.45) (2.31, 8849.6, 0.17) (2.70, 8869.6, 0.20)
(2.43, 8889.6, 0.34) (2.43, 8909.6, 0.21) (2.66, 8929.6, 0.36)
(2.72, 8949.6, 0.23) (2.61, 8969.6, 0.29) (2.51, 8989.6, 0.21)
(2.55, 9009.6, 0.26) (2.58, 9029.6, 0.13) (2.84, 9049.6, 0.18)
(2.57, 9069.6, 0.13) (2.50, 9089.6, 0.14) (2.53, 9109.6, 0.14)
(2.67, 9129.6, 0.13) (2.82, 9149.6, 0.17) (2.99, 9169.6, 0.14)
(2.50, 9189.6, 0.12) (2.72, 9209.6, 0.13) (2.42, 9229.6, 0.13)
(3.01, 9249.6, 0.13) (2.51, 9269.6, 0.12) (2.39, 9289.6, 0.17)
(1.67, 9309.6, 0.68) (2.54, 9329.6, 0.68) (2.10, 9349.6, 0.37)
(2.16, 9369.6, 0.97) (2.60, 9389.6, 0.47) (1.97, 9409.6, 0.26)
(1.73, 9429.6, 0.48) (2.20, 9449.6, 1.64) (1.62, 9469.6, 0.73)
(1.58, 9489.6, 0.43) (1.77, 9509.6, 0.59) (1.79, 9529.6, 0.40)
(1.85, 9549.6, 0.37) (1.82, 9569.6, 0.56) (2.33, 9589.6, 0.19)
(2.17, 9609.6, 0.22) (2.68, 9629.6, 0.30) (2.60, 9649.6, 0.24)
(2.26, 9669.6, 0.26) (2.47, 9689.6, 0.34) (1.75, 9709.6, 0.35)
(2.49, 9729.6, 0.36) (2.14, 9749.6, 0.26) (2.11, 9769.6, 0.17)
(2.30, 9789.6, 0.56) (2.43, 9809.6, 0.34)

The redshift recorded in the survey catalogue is 0.511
